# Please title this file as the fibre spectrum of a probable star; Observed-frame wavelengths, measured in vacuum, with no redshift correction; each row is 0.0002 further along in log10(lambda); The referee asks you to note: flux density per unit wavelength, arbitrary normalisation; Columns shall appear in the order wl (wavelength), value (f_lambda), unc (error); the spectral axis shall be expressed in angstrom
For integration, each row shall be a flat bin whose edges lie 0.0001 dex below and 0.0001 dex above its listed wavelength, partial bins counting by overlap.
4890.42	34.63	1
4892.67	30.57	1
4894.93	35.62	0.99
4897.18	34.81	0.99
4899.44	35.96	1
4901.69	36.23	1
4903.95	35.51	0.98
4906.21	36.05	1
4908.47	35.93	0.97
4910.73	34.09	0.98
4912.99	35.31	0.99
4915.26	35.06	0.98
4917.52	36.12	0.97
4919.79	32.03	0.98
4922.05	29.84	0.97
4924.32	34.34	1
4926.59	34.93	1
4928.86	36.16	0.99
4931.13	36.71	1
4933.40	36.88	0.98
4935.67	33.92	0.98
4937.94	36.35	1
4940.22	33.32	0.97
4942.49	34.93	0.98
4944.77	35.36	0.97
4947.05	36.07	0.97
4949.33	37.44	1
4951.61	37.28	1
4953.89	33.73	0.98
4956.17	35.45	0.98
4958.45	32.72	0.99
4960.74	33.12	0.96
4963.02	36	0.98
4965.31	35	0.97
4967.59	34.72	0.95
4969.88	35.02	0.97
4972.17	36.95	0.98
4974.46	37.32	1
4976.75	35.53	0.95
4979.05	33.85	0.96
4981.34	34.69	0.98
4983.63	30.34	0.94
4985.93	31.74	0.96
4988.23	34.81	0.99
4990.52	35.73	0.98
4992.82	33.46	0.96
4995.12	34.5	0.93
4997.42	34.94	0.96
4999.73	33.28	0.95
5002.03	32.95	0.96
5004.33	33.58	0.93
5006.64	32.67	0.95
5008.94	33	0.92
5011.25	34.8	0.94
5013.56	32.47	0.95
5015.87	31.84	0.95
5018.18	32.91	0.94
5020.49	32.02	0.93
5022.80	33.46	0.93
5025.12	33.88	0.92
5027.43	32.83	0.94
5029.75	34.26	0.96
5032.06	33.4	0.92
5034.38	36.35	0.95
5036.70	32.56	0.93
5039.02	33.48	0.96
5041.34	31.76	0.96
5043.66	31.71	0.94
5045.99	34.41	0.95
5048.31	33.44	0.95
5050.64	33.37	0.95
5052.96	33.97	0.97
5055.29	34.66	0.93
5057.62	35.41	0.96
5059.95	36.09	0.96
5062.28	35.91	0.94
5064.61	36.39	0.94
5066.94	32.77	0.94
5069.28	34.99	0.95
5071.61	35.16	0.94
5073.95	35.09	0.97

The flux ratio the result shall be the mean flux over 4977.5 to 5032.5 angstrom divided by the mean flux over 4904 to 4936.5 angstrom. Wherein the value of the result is 1.0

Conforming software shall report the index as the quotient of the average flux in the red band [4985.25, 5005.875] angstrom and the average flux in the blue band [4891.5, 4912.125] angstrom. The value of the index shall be 0.97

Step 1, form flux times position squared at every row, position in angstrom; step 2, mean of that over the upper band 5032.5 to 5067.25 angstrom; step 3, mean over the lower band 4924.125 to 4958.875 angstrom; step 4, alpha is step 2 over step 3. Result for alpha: 1.0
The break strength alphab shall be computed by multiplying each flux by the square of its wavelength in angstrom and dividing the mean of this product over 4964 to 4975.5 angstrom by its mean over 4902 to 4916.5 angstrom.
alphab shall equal 1.04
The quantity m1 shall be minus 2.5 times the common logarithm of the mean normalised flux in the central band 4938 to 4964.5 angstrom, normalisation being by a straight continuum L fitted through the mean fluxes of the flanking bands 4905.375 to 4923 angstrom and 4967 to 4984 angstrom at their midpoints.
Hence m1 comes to -0.01 mag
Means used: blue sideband 34.3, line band 35.1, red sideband 35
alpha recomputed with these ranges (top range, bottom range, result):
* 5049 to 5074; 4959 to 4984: 1.04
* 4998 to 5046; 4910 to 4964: 0.98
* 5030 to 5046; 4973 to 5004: 1.00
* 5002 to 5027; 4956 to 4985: 0.97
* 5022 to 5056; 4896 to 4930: 1.01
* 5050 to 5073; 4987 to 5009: 1.06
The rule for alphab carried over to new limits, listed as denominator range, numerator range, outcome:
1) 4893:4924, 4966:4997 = 1.03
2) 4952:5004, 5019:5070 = 1.01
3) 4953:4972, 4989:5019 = 0.99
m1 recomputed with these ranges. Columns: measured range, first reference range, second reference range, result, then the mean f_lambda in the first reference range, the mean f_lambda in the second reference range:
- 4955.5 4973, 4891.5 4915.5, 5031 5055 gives -0.02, 35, 33.5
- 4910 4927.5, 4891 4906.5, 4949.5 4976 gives 0.03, 34.9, 35.3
